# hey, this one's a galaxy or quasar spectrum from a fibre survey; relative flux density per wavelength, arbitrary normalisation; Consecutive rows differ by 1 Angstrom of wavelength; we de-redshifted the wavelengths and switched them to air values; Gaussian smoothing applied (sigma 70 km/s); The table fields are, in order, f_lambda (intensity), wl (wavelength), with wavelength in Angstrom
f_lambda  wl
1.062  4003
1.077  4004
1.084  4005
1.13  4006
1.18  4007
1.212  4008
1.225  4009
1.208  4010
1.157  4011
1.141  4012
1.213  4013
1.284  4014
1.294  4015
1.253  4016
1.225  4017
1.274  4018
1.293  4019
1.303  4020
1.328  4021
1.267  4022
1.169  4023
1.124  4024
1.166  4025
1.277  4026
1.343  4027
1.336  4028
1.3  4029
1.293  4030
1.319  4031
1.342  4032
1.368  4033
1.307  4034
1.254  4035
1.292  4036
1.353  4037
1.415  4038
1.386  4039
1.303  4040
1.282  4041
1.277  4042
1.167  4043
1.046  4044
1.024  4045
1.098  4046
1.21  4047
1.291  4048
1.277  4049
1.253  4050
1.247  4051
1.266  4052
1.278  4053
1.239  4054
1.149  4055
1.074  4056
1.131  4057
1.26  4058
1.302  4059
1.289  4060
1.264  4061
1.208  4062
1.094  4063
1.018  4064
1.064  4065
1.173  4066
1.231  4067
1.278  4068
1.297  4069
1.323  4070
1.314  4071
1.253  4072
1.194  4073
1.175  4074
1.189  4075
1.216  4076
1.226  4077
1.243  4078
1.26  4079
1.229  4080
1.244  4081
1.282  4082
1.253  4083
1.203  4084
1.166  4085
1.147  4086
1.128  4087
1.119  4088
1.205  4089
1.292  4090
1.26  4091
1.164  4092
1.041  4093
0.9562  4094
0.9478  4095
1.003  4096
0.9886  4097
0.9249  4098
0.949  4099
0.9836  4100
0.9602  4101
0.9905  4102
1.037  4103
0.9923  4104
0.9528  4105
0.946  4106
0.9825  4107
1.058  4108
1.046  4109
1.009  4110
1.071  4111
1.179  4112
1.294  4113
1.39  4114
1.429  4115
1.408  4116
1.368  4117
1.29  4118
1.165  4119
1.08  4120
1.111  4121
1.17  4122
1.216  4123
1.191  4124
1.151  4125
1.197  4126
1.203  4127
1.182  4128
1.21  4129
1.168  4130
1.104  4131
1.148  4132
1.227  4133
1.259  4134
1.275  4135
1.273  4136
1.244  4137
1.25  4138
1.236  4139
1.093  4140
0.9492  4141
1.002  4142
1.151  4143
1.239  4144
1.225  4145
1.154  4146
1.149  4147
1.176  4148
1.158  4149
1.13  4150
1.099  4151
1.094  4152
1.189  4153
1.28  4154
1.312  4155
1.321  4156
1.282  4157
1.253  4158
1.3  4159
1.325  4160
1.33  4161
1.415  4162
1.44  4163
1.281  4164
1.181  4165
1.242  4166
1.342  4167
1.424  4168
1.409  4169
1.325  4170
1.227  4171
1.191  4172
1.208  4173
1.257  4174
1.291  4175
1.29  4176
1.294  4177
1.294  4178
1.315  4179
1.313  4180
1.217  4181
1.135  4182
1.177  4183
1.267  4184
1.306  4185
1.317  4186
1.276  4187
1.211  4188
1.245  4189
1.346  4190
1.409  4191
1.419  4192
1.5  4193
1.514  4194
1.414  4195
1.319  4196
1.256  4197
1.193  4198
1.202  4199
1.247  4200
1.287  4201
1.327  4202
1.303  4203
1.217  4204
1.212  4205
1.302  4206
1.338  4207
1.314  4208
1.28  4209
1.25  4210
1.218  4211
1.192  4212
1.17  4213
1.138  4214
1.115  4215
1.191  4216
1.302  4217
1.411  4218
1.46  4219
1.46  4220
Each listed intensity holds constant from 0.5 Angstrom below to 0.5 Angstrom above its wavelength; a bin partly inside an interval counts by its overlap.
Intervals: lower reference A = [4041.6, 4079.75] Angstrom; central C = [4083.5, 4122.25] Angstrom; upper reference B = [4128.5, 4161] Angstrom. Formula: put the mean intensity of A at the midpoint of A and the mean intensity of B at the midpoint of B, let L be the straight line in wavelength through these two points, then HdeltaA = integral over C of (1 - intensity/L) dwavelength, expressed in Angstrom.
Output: 2.9 Angstrom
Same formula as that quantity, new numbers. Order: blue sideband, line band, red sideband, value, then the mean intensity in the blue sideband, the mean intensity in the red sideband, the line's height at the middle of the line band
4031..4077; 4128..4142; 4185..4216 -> 0.9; 1.23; 1.28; 1.26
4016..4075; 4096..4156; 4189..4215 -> 5.7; 1.24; 1.29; 1.27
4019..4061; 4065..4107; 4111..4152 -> 3.0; 1.25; 1.2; 1.22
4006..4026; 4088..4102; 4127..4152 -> 1.6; 1.23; 1.17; 1.19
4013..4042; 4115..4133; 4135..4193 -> 0.8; 1.29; 1.25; 1.26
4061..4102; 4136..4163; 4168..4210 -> 0.7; 1.15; 1.29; 1.24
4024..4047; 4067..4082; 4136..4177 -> 0.1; 1.27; 1.24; 1.26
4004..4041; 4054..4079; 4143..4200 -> 1.1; 1.26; 1.28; 1.26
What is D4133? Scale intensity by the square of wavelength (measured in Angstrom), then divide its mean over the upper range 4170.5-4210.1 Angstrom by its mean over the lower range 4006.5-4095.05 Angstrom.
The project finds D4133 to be 1.1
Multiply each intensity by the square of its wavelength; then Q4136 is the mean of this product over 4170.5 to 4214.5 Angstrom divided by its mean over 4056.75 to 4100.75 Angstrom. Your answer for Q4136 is 1.15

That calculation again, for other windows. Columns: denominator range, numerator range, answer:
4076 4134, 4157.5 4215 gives 1.17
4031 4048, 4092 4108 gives 0.81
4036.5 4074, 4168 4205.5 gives 1.12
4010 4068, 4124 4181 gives 1.05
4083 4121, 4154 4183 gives 1.20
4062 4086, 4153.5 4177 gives 1.12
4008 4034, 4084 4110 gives 0.87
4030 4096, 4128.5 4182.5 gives 1.06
